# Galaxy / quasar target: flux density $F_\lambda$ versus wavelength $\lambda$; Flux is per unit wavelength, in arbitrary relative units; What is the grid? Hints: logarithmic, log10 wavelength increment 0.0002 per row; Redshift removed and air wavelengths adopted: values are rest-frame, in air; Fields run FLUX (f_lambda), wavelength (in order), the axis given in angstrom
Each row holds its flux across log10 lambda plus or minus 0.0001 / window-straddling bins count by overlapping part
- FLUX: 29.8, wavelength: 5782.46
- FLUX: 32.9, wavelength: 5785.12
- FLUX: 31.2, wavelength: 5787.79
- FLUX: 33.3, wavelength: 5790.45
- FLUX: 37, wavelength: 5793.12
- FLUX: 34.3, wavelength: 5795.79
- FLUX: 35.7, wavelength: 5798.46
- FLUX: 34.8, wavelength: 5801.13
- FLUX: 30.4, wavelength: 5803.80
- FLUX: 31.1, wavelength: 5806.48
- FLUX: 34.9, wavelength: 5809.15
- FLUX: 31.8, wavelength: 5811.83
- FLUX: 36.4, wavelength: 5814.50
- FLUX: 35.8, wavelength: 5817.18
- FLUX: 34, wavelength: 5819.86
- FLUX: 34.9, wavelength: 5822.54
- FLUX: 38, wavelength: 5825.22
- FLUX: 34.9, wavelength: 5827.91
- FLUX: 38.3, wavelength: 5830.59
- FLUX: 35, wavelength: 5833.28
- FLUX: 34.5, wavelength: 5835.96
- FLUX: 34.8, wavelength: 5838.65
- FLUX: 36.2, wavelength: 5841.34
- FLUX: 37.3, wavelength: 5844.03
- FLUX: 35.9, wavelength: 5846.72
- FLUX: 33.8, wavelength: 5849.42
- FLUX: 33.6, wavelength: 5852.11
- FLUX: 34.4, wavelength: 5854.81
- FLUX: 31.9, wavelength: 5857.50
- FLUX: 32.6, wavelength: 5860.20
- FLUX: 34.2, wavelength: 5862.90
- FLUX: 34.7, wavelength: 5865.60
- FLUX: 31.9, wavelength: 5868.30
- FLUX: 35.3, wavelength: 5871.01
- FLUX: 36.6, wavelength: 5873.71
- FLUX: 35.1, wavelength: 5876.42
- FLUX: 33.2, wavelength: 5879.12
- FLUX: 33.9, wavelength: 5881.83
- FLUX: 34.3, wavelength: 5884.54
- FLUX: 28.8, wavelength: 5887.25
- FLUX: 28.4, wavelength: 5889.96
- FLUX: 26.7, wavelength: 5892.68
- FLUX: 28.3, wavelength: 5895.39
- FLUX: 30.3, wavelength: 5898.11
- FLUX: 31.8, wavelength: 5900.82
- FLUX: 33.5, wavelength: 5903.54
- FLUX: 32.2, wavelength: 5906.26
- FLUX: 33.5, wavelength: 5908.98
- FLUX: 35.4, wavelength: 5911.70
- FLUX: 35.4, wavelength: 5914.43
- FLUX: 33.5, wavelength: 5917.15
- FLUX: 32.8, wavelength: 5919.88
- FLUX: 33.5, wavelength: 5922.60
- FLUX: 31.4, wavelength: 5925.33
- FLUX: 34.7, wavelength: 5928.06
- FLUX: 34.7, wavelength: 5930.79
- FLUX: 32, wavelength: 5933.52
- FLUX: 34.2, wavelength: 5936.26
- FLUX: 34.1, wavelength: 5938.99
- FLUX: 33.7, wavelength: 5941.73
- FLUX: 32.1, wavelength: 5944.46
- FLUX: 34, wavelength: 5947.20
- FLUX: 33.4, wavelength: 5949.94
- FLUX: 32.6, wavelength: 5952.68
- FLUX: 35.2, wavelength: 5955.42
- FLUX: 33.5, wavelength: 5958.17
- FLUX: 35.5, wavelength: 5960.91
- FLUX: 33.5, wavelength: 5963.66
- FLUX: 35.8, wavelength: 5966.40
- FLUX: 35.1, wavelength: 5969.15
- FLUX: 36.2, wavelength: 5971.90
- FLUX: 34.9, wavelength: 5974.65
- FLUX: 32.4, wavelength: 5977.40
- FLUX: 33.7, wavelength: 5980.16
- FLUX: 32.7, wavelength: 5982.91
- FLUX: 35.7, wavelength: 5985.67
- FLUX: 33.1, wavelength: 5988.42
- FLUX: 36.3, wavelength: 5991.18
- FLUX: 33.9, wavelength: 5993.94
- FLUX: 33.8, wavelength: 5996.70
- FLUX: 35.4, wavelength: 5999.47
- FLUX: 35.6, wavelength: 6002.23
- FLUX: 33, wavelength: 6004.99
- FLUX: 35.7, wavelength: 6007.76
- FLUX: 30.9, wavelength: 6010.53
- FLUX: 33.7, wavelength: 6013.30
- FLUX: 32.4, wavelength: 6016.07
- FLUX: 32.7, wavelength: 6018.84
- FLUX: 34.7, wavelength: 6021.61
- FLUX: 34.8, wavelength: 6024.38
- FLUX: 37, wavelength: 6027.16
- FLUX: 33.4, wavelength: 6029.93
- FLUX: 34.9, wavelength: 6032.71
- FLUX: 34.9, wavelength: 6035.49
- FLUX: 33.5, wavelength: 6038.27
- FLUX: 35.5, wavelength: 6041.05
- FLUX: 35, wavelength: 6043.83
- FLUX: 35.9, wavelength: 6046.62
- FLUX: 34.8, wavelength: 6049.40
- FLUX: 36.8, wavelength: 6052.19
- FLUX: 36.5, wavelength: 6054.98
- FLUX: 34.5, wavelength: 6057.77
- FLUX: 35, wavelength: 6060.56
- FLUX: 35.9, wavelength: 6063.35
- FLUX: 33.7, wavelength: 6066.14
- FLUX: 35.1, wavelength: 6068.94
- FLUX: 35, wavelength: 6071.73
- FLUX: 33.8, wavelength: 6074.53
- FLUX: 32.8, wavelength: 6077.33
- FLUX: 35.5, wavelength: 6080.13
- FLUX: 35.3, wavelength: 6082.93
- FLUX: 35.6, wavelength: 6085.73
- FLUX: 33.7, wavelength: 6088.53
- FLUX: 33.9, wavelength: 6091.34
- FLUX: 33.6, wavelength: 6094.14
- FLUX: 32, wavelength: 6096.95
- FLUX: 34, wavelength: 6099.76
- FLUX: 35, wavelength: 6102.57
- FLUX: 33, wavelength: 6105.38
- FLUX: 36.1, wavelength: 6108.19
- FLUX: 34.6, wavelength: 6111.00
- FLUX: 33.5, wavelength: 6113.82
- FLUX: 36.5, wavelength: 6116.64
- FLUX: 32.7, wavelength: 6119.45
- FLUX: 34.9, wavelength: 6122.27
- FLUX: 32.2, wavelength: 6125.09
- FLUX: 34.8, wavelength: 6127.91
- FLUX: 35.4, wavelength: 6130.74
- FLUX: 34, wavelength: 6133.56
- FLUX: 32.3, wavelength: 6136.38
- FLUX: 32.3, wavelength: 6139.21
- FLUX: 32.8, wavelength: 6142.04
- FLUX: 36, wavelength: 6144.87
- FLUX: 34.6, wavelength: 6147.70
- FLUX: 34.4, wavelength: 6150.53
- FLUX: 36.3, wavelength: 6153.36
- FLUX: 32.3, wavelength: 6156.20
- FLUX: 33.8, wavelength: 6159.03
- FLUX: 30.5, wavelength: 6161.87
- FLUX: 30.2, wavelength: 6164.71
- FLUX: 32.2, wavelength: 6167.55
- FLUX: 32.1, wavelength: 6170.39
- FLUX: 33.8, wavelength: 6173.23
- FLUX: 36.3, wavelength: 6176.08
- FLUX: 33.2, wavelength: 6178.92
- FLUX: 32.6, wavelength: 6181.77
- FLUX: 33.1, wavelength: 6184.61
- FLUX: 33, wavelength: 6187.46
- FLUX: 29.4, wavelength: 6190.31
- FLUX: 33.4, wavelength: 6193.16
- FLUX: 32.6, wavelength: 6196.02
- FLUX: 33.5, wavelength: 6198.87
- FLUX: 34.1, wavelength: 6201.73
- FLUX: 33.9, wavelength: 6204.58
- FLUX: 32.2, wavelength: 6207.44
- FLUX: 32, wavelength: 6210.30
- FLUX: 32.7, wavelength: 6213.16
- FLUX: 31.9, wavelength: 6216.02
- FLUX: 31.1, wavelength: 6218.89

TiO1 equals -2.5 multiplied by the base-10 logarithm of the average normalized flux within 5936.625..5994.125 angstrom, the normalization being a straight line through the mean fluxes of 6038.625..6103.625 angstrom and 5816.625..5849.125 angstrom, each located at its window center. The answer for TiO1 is 0.031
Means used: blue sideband 35.7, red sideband 34.7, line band 34.2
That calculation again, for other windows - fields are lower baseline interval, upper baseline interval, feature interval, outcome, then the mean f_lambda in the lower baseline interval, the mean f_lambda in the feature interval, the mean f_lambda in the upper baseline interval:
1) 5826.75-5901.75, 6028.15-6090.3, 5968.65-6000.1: 0.00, 33.5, 34.4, 34.9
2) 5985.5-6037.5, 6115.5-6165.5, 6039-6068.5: -0.04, 34.3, 35.3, 33.7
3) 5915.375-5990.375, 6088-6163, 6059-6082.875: -0.02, 33.9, 34.6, 33.9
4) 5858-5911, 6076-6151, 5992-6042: -0.03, 32.4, 34.2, 34.1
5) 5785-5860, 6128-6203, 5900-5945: 0.02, 34.5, 33.5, 33.3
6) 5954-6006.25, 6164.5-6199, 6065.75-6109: -0.02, 34.5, 34.2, 32.8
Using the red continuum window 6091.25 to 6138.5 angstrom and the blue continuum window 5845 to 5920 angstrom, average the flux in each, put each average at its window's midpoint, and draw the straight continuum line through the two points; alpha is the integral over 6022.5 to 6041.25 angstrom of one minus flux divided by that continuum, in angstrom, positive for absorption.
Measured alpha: -0.7 angstrom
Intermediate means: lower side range 32.9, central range 34.8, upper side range 34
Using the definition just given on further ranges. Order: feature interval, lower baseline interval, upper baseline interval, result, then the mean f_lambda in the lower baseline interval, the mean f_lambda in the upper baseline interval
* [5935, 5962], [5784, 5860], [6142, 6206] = 0.2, 34.5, 33.2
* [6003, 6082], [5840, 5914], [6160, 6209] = -4.0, 33.1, 32.7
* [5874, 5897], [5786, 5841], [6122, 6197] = 2.0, 34.6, 33.3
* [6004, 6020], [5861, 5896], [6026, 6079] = 0.6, 32.5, 34.9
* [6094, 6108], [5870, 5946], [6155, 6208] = -0.4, 32.8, 32.8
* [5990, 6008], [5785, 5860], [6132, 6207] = -0.5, 34.5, 33.2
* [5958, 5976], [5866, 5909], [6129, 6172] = -1.4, 32.1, 33.3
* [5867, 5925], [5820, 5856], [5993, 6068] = 4.3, 35.5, 34.6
